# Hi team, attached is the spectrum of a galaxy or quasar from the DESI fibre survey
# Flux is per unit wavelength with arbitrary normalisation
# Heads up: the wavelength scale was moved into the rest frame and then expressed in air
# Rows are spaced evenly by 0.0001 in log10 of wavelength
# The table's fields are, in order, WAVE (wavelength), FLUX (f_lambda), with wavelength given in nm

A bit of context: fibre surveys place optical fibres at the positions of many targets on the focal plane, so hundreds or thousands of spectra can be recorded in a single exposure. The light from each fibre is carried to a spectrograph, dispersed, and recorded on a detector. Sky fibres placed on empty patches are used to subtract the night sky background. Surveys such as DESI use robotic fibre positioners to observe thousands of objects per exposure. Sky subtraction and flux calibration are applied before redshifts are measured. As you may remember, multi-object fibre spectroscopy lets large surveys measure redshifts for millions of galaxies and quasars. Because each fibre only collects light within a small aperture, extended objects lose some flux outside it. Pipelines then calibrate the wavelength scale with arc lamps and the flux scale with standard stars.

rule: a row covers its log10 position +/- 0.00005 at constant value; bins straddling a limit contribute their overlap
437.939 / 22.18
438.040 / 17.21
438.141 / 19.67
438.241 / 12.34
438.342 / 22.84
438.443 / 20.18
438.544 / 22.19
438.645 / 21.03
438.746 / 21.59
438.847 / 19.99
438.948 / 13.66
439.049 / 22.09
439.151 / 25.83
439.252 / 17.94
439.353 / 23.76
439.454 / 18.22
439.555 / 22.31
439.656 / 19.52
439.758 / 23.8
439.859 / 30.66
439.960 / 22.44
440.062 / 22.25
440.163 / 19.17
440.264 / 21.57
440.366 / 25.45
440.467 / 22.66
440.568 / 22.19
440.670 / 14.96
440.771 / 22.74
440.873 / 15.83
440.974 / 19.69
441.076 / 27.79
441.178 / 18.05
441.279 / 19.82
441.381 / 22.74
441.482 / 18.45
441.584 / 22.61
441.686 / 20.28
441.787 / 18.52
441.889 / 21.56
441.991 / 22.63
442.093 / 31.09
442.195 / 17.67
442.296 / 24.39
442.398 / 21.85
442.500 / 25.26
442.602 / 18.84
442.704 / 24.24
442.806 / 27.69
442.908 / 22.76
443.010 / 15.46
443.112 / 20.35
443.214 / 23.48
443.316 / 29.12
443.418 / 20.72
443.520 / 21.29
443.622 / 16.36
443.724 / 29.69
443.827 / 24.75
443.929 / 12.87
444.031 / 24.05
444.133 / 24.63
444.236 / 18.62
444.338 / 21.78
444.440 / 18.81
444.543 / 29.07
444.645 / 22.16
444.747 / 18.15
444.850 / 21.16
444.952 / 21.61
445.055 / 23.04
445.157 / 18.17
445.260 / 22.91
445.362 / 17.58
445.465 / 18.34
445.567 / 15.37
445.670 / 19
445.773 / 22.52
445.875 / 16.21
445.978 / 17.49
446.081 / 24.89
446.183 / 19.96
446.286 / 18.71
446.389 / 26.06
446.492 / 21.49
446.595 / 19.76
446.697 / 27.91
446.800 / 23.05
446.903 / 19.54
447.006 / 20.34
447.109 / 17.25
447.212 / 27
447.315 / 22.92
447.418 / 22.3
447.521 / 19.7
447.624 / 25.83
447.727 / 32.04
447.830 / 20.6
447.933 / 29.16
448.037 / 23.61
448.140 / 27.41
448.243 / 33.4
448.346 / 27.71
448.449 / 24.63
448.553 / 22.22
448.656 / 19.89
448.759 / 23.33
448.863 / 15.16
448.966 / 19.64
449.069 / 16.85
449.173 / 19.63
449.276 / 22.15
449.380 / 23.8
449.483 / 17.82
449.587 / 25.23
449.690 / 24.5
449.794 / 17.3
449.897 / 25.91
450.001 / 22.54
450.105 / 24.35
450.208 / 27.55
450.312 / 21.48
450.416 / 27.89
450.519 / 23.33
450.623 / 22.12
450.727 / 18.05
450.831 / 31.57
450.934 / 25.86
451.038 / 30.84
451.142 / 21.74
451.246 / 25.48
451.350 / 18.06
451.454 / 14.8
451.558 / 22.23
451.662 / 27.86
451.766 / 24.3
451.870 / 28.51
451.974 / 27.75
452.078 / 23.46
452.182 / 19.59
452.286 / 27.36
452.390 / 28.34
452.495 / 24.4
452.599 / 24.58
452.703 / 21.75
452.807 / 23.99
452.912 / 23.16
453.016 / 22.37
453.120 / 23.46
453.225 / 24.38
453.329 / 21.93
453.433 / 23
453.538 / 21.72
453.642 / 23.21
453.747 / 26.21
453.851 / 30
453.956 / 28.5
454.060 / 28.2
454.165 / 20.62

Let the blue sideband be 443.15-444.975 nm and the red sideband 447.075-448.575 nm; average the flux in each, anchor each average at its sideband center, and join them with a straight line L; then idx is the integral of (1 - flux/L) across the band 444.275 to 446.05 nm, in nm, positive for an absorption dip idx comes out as 0.212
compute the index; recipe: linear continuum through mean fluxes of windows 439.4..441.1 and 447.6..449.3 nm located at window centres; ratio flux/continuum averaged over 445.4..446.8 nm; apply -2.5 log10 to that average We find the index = 0.12 mag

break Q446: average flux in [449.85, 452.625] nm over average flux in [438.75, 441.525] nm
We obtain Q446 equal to 1.15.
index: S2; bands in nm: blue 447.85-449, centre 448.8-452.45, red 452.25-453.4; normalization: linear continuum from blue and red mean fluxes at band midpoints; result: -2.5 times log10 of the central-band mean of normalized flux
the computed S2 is 0.04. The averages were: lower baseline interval 24.2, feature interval 23.2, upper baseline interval 24.1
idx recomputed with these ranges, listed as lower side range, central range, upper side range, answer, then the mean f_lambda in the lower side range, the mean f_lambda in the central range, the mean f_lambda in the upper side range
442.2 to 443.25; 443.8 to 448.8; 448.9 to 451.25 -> 0.108 nm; 22.2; 22.2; 23.2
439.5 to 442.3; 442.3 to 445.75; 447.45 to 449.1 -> 0.170 nm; 21.8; 21.5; 23.9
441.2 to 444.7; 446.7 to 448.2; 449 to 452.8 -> -0.057 nm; 22.1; 23.8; 23.6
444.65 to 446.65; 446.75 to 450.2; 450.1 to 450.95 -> -0.037 nm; 20.2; 23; 24.7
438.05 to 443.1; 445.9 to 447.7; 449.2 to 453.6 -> 0.051 nm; 21.4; 22.1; 23.7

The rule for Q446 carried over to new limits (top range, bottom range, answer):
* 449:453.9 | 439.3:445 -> 1.08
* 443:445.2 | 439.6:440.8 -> 0.98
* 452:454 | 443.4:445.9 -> 1.17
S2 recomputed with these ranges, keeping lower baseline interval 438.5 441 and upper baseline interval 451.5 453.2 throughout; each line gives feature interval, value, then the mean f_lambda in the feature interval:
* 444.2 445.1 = 0.04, 21.6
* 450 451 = -0.03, 24.7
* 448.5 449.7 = 0.15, 20.7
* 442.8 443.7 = 0.01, 21.9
